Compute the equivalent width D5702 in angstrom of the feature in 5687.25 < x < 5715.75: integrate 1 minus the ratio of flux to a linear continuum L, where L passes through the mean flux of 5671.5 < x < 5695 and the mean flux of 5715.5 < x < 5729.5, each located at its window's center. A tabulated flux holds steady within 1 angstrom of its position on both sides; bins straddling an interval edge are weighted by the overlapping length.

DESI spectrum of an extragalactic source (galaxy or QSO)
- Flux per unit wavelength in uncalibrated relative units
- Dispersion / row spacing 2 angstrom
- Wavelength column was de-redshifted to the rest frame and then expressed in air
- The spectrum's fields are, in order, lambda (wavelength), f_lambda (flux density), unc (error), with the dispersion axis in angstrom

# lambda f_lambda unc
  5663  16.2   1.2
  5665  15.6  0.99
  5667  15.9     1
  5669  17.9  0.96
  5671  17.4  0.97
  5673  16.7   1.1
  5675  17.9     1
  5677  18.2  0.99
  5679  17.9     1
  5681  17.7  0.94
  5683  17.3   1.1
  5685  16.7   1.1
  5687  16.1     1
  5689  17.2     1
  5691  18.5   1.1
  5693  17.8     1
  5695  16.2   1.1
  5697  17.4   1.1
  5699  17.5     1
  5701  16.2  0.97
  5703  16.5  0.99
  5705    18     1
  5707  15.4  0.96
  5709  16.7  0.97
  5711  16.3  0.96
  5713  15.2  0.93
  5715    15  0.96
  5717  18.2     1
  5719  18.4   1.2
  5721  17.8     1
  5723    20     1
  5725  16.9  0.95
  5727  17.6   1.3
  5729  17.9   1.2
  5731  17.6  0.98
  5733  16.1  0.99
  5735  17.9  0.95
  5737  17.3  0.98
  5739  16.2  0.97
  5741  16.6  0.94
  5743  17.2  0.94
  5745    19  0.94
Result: 1.6 angstrom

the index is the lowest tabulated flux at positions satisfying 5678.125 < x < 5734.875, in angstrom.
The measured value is 15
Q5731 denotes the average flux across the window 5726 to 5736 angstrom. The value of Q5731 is 17.4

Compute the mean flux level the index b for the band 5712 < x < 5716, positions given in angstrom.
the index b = 15.1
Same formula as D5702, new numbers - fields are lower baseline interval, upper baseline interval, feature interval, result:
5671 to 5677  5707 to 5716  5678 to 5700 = -0.68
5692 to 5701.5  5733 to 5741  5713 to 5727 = -0.44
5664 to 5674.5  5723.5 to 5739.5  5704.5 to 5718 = 0.62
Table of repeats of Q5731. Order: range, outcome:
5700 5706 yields 16.9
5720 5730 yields 18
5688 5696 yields 17.4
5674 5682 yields 17.9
